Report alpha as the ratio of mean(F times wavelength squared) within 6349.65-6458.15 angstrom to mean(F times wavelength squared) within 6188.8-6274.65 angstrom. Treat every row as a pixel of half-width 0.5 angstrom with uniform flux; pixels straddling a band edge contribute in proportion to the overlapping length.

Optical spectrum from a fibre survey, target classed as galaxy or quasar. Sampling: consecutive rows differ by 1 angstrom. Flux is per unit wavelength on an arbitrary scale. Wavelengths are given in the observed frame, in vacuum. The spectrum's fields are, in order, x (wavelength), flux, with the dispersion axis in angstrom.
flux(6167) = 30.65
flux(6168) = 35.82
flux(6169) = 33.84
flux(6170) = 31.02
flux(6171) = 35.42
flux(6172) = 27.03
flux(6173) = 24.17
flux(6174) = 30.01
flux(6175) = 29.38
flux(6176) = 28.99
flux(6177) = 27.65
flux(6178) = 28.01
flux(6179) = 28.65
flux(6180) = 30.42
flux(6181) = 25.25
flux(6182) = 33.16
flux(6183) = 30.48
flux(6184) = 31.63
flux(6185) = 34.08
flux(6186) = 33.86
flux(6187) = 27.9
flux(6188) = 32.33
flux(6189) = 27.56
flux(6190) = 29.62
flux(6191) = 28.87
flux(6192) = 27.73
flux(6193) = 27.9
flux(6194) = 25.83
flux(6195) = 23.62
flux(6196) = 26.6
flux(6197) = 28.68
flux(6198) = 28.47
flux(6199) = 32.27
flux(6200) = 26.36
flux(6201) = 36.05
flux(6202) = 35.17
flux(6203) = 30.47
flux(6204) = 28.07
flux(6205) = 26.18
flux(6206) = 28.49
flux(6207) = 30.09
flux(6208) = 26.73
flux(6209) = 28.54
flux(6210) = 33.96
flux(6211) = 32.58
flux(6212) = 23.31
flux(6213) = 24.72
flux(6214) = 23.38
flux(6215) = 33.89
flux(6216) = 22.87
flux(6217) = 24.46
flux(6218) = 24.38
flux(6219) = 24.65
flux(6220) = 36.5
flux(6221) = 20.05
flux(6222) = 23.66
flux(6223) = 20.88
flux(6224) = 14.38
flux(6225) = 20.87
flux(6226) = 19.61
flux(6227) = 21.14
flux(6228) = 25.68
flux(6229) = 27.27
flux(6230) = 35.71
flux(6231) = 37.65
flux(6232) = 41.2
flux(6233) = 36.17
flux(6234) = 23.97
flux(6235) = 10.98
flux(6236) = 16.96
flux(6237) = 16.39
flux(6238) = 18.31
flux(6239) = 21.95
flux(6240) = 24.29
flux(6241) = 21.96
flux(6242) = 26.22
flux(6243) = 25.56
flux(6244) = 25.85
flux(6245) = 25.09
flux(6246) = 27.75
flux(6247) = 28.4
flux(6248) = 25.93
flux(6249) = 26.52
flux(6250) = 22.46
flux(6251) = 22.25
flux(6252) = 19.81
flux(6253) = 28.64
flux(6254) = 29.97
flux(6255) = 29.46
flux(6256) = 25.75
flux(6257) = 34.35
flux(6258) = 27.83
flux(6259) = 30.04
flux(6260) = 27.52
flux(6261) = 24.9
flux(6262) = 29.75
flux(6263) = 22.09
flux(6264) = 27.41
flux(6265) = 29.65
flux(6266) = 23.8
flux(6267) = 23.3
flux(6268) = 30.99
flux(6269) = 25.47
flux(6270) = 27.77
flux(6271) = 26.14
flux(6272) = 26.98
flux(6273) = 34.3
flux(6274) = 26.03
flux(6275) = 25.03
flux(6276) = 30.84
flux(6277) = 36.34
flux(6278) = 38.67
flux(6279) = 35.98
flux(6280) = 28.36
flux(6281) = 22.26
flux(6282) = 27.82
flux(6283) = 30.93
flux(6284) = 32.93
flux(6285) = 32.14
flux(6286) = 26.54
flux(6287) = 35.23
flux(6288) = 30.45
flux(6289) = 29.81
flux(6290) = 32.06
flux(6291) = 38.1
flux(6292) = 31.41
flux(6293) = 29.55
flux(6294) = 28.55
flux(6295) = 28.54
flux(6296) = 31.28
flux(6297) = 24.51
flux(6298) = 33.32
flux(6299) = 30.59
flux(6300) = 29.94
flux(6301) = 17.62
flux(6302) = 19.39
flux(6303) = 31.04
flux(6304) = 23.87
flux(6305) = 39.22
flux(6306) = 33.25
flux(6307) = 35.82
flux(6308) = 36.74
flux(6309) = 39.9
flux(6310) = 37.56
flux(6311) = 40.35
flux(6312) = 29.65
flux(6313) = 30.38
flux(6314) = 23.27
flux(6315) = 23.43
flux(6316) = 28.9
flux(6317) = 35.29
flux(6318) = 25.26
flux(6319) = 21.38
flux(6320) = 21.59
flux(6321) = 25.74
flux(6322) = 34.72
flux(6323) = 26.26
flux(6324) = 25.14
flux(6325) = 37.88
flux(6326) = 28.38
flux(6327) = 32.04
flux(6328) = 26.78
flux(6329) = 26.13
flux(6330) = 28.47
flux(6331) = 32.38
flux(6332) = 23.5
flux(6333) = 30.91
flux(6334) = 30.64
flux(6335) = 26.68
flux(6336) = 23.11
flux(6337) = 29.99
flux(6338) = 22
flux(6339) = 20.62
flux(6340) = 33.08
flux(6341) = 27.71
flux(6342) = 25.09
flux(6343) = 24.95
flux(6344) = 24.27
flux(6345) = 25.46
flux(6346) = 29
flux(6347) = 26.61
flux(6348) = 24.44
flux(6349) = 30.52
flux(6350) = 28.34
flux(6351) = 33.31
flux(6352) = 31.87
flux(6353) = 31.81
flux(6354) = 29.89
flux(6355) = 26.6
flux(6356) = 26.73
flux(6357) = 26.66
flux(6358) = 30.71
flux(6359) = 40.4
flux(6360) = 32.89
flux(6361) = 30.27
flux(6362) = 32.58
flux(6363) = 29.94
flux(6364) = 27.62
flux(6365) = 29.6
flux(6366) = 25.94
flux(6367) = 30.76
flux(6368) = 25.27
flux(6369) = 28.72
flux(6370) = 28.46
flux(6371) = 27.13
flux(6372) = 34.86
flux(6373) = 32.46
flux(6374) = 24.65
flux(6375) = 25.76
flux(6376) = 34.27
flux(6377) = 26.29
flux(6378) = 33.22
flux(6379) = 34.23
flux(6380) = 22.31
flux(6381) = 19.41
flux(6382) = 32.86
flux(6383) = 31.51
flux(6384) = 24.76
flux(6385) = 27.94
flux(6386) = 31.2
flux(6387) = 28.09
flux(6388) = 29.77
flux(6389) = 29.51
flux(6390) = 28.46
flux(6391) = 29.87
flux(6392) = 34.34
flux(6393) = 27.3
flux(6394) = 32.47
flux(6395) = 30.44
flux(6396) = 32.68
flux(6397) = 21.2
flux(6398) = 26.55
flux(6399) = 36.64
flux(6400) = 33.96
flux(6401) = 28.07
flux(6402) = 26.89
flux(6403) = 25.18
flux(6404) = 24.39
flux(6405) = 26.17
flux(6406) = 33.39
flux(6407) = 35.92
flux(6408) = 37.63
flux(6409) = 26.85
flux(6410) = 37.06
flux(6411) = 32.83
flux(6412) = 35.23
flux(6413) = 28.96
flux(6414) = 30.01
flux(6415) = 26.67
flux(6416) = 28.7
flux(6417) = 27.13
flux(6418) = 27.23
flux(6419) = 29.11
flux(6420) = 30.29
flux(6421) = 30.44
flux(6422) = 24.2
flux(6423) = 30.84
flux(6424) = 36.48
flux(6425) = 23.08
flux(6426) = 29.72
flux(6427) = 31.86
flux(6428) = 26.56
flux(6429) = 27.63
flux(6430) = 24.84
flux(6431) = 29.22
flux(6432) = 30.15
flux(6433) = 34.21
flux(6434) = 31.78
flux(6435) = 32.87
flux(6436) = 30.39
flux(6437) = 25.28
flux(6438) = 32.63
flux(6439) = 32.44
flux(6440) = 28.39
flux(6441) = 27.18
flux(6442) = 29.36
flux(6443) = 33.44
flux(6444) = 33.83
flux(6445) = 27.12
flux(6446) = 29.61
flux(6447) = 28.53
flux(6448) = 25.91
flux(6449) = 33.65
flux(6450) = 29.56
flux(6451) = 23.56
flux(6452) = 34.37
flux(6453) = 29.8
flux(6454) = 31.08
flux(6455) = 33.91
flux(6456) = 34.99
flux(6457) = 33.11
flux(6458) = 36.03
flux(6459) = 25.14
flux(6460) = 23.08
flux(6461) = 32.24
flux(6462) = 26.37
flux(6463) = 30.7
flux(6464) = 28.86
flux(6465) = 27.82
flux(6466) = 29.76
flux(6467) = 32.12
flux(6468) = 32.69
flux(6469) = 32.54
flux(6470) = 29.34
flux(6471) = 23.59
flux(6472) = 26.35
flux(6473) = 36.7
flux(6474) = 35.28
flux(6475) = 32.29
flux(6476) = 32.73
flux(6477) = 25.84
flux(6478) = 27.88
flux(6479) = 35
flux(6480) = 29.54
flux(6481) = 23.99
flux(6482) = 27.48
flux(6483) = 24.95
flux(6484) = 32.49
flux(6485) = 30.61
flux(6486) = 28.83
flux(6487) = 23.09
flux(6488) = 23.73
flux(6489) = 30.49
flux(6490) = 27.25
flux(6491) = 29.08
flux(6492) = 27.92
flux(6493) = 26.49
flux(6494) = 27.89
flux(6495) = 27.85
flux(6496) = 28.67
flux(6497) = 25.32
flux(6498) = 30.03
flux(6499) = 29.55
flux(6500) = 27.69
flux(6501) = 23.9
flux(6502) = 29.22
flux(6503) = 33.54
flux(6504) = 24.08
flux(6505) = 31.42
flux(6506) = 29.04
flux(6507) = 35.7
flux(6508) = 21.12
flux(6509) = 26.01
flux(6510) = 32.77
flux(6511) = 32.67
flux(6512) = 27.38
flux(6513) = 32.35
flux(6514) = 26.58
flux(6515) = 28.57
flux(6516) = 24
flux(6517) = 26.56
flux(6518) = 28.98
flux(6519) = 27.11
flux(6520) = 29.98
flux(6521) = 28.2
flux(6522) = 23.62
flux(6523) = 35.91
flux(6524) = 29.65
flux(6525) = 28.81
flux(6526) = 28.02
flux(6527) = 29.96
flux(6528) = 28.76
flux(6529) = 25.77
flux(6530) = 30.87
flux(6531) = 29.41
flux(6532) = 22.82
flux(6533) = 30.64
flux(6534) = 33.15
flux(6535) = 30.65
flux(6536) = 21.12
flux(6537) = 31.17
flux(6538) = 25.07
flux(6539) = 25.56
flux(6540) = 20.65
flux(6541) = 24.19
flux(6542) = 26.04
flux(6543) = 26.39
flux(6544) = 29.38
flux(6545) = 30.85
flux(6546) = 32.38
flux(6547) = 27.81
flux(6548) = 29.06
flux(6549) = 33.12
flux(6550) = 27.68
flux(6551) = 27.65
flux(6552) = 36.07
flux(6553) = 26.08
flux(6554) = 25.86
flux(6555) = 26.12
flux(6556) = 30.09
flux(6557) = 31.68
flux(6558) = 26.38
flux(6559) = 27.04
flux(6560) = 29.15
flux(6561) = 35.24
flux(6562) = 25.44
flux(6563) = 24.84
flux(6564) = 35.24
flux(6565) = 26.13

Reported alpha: 1.2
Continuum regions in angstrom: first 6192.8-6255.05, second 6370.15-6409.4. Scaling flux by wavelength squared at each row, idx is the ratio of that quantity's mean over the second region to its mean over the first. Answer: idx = 1.2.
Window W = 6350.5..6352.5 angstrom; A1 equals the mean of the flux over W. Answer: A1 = 32.6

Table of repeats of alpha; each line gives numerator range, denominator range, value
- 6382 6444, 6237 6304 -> 1.12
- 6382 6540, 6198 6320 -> 1.11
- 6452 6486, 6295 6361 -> 1.09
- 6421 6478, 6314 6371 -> 1.10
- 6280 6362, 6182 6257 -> 1.12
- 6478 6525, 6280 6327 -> 1.01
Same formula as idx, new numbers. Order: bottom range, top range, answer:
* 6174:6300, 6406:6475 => 1.15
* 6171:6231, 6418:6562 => 1.14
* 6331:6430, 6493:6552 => 1.02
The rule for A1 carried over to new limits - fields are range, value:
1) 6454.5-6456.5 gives 34.5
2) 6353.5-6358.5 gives 28.1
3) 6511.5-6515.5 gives 28.7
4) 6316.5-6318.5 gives 30.3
